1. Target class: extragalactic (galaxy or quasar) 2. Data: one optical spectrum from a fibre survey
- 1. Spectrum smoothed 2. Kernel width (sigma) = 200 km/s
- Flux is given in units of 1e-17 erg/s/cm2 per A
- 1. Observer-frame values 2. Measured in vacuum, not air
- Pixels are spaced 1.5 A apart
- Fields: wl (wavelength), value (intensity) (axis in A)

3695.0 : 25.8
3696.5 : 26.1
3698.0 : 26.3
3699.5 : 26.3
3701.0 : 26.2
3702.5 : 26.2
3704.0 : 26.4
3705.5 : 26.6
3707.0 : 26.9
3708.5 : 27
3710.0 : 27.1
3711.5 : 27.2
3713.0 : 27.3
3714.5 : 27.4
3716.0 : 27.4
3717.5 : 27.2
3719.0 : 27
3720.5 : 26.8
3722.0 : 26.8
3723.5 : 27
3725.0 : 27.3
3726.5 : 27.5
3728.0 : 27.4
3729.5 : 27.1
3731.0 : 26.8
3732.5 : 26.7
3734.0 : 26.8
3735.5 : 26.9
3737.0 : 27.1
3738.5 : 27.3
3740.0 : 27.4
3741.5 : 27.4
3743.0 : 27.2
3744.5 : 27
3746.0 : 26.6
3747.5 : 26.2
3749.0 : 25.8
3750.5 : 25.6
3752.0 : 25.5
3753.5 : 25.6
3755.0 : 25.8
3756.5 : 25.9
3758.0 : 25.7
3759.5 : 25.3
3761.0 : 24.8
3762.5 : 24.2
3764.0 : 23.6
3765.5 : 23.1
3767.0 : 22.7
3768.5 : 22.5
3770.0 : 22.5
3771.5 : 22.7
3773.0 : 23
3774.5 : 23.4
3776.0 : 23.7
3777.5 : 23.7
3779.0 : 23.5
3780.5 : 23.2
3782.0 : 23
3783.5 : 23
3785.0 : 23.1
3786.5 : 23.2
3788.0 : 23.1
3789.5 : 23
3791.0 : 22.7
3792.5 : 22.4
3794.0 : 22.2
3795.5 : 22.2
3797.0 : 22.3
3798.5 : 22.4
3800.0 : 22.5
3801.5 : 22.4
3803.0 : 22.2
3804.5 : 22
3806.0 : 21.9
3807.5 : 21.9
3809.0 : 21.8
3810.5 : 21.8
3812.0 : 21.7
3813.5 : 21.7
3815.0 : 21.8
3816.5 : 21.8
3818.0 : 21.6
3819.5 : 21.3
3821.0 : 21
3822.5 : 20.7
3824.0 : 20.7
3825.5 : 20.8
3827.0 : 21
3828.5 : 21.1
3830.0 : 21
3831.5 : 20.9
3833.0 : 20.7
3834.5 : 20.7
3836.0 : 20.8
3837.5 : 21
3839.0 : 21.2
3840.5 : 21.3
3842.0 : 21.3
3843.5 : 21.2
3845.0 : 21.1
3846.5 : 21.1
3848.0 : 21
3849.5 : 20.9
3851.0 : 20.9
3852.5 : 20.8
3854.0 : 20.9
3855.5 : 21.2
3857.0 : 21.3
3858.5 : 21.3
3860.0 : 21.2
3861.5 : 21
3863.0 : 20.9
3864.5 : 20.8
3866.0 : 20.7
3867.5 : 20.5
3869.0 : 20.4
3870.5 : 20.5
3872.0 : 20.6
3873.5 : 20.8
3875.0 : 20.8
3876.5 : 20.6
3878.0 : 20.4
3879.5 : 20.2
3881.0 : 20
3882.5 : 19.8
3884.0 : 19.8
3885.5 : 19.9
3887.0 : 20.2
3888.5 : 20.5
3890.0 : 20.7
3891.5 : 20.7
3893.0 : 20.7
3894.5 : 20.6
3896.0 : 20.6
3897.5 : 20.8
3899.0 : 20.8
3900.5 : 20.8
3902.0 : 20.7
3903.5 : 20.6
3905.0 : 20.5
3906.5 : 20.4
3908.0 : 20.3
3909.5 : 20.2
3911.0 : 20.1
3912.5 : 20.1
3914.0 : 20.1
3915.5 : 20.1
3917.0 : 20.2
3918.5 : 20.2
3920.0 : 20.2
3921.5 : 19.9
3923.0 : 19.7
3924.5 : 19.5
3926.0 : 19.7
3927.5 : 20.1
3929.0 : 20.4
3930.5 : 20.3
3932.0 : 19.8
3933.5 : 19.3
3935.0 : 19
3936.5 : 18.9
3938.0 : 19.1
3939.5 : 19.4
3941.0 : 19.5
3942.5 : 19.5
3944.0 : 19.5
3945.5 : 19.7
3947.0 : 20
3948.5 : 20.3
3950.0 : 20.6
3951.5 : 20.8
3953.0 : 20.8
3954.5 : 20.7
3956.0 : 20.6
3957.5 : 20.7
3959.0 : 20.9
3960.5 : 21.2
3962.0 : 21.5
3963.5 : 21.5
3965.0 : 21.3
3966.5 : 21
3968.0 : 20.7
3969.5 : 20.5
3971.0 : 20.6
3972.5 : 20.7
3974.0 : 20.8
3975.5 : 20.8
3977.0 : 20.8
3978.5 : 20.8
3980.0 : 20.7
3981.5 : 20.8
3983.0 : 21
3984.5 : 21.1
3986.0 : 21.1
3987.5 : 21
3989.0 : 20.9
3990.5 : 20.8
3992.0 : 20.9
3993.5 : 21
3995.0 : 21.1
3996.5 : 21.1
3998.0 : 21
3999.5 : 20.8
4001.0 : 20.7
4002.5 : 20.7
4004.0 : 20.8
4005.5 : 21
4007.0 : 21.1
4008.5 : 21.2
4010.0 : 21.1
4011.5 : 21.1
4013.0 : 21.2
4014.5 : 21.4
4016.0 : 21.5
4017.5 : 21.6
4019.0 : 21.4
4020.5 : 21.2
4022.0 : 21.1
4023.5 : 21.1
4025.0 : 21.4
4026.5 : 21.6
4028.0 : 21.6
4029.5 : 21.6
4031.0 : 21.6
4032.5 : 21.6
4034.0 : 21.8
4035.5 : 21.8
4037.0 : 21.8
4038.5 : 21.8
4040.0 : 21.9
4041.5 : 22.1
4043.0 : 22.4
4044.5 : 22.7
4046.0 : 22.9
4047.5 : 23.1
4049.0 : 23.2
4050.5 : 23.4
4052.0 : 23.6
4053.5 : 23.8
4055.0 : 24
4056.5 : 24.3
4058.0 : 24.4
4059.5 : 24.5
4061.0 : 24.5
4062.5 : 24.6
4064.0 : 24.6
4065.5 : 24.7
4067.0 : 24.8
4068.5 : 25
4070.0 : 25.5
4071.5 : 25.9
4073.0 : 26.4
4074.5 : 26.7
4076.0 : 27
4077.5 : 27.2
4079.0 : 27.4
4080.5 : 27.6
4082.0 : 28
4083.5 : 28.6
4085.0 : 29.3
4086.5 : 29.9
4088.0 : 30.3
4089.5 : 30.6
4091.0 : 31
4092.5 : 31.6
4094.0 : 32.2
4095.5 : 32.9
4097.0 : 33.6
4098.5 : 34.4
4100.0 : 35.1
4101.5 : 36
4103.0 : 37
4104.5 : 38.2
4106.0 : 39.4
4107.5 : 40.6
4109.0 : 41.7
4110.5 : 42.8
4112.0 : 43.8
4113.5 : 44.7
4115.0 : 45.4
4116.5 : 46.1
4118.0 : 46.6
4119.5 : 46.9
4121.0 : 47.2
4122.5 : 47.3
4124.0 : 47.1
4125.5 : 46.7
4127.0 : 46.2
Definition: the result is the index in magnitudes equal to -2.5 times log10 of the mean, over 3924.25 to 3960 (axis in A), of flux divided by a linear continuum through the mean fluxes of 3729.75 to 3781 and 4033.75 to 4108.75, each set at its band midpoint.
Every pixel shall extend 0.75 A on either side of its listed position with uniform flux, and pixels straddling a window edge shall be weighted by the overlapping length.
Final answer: 0.312 mag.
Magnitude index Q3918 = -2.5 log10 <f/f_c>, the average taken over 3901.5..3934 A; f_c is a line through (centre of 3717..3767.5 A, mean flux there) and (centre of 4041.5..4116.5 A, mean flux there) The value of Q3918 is 0.36 mag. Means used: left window 26.2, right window 29.9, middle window 20.1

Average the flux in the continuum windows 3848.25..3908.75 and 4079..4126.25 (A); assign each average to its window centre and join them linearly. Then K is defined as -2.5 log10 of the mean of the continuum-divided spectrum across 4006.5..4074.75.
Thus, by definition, 0.40 mag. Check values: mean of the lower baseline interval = 20.6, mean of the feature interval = 22.8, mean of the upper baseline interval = 37.7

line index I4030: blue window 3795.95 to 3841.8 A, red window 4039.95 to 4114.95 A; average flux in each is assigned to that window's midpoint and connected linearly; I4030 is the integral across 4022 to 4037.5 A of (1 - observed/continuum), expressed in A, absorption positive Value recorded 3.5 A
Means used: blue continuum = 21.5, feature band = 21.6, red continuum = 29.4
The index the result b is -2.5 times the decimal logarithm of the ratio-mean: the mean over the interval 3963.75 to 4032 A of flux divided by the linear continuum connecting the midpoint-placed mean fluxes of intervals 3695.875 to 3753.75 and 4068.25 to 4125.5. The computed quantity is 0.49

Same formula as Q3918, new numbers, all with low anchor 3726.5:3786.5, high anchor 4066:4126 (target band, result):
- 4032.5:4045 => 0.45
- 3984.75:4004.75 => 0.47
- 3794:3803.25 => 0.18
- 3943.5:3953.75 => 0.45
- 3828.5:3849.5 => 0.29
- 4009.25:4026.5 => 0.47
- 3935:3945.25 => 0.50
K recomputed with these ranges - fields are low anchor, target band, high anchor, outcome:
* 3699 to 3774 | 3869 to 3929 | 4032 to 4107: 0.29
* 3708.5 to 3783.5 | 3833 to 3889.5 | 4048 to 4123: 0.32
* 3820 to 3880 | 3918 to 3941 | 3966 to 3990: 0.06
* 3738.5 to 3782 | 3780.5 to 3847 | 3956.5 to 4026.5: 0.10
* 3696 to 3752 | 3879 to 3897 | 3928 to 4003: 0.11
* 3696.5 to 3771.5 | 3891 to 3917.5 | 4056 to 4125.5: 0.40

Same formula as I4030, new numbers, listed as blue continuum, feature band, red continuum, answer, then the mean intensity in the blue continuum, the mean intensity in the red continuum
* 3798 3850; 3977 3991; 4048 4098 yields 2.3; 21.4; 27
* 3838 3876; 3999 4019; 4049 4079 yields 2.4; 20.9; 25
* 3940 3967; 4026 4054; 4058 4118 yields 5.7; 20.5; 32.1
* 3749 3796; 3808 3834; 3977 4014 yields 2.1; 23.7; 21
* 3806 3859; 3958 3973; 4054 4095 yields 2.1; 21.2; 27.1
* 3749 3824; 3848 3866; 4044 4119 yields 2.8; 23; 30.7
